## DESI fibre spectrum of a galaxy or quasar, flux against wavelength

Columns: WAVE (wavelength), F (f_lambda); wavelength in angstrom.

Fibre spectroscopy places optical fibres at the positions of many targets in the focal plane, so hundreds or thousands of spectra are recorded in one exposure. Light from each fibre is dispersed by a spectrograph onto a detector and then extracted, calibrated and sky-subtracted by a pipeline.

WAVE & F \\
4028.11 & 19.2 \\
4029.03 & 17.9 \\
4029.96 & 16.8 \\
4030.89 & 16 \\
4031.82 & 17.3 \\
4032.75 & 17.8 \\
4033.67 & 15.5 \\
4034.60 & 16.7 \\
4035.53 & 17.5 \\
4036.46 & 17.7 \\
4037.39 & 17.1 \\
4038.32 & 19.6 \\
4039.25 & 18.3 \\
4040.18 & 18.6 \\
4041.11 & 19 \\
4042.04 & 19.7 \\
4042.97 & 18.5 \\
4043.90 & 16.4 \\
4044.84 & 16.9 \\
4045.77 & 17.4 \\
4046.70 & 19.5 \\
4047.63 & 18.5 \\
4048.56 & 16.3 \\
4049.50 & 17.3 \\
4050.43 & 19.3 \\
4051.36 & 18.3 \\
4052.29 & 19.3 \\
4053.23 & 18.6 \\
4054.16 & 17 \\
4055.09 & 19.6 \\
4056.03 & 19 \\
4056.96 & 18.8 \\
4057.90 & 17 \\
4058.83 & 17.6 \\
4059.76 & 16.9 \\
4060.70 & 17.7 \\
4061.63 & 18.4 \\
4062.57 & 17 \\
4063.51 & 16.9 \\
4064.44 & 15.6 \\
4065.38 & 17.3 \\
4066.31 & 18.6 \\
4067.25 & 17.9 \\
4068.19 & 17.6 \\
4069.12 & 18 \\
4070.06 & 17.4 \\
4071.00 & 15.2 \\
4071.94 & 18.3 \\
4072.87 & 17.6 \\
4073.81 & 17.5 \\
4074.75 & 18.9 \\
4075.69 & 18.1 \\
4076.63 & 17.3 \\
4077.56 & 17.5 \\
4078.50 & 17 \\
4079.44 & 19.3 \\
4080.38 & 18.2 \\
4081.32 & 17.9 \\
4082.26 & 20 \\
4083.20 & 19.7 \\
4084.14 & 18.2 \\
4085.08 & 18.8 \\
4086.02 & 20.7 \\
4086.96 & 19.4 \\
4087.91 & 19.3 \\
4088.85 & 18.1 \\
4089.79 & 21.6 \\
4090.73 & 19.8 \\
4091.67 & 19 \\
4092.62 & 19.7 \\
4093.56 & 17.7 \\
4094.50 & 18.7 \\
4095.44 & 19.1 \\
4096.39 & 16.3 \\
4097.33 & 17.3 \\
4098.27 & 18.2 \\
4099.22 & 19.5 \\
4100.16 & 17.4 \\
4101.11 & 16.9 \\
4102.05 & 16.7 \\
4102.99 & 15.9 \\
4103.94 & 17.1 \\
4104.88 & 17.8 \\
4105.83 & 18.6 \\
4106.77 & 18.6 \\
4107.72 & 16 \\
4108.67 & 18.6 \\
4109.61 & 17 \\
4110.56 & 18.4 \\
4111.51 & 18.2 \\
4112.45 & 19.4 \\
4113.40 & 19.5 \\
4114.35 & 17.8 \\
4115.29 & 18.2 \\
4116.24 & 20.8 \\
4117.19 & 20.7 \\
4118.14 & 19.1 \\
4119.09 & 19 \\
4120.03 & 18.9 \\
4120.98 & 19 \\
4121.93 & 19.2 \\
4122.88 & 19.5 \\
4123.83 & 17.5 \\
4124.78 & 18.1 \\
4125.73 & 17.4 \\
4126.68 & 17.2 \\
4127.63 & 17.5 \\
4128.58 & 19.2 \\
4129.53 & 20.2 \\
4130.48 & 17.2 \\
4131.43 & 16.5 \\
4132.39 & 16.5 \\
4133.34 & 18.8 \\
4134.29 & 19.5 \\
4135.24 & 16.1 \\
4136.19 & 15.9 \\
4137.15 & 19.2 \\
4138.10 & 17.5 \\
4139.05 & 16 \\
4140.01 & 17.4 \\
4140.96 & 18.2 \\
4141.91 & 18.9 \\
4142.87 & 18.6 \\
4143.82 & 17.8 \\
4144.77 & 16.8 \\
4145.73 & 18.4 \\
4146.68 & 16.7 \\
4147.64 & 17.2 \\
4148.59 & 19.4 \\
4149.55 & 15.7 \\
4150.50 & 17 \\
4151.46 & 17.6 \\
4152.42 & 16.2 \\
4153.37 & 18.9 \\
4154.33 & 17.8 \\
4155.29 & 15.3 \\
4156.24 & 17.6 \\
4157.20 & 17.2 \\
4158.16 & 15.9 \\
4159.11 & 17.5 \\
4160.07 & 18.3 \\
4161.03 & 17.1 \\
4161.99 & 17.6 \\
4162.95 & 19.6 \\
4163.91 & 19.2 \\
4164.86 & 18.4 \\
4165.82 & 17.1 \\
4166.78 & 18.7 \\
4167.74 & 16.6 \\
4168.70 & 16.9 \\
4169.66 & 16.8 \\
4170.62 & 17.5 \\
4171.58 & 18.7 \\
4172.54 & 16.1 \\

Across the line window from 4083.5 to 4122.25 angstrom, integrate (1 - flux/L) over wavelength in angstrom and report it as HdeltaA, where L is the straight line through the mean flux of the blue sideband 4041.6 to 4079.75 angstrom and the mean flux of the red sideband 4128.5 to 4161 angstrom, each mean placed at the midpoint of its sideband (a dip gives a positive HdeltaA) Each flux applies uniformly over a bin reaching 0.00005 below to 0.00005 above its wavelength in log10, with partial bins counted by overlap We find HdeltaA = -1.9 angstrom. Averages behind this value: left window 17.8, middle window 18.5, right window 17.5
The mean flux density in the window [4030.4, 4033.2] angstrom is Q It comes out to 17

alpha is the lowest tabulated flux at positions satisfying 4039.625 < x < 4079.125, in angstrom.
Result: 15.2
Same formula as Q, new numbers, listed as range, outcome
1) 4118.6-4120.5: 19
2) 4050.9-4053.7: 18.7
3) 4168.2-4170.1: 16.8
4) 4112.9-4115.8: 18.5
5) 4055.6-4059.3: 18.1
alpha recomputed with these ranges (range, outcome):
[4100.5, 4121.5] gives 15.9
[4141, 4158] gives 15.3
